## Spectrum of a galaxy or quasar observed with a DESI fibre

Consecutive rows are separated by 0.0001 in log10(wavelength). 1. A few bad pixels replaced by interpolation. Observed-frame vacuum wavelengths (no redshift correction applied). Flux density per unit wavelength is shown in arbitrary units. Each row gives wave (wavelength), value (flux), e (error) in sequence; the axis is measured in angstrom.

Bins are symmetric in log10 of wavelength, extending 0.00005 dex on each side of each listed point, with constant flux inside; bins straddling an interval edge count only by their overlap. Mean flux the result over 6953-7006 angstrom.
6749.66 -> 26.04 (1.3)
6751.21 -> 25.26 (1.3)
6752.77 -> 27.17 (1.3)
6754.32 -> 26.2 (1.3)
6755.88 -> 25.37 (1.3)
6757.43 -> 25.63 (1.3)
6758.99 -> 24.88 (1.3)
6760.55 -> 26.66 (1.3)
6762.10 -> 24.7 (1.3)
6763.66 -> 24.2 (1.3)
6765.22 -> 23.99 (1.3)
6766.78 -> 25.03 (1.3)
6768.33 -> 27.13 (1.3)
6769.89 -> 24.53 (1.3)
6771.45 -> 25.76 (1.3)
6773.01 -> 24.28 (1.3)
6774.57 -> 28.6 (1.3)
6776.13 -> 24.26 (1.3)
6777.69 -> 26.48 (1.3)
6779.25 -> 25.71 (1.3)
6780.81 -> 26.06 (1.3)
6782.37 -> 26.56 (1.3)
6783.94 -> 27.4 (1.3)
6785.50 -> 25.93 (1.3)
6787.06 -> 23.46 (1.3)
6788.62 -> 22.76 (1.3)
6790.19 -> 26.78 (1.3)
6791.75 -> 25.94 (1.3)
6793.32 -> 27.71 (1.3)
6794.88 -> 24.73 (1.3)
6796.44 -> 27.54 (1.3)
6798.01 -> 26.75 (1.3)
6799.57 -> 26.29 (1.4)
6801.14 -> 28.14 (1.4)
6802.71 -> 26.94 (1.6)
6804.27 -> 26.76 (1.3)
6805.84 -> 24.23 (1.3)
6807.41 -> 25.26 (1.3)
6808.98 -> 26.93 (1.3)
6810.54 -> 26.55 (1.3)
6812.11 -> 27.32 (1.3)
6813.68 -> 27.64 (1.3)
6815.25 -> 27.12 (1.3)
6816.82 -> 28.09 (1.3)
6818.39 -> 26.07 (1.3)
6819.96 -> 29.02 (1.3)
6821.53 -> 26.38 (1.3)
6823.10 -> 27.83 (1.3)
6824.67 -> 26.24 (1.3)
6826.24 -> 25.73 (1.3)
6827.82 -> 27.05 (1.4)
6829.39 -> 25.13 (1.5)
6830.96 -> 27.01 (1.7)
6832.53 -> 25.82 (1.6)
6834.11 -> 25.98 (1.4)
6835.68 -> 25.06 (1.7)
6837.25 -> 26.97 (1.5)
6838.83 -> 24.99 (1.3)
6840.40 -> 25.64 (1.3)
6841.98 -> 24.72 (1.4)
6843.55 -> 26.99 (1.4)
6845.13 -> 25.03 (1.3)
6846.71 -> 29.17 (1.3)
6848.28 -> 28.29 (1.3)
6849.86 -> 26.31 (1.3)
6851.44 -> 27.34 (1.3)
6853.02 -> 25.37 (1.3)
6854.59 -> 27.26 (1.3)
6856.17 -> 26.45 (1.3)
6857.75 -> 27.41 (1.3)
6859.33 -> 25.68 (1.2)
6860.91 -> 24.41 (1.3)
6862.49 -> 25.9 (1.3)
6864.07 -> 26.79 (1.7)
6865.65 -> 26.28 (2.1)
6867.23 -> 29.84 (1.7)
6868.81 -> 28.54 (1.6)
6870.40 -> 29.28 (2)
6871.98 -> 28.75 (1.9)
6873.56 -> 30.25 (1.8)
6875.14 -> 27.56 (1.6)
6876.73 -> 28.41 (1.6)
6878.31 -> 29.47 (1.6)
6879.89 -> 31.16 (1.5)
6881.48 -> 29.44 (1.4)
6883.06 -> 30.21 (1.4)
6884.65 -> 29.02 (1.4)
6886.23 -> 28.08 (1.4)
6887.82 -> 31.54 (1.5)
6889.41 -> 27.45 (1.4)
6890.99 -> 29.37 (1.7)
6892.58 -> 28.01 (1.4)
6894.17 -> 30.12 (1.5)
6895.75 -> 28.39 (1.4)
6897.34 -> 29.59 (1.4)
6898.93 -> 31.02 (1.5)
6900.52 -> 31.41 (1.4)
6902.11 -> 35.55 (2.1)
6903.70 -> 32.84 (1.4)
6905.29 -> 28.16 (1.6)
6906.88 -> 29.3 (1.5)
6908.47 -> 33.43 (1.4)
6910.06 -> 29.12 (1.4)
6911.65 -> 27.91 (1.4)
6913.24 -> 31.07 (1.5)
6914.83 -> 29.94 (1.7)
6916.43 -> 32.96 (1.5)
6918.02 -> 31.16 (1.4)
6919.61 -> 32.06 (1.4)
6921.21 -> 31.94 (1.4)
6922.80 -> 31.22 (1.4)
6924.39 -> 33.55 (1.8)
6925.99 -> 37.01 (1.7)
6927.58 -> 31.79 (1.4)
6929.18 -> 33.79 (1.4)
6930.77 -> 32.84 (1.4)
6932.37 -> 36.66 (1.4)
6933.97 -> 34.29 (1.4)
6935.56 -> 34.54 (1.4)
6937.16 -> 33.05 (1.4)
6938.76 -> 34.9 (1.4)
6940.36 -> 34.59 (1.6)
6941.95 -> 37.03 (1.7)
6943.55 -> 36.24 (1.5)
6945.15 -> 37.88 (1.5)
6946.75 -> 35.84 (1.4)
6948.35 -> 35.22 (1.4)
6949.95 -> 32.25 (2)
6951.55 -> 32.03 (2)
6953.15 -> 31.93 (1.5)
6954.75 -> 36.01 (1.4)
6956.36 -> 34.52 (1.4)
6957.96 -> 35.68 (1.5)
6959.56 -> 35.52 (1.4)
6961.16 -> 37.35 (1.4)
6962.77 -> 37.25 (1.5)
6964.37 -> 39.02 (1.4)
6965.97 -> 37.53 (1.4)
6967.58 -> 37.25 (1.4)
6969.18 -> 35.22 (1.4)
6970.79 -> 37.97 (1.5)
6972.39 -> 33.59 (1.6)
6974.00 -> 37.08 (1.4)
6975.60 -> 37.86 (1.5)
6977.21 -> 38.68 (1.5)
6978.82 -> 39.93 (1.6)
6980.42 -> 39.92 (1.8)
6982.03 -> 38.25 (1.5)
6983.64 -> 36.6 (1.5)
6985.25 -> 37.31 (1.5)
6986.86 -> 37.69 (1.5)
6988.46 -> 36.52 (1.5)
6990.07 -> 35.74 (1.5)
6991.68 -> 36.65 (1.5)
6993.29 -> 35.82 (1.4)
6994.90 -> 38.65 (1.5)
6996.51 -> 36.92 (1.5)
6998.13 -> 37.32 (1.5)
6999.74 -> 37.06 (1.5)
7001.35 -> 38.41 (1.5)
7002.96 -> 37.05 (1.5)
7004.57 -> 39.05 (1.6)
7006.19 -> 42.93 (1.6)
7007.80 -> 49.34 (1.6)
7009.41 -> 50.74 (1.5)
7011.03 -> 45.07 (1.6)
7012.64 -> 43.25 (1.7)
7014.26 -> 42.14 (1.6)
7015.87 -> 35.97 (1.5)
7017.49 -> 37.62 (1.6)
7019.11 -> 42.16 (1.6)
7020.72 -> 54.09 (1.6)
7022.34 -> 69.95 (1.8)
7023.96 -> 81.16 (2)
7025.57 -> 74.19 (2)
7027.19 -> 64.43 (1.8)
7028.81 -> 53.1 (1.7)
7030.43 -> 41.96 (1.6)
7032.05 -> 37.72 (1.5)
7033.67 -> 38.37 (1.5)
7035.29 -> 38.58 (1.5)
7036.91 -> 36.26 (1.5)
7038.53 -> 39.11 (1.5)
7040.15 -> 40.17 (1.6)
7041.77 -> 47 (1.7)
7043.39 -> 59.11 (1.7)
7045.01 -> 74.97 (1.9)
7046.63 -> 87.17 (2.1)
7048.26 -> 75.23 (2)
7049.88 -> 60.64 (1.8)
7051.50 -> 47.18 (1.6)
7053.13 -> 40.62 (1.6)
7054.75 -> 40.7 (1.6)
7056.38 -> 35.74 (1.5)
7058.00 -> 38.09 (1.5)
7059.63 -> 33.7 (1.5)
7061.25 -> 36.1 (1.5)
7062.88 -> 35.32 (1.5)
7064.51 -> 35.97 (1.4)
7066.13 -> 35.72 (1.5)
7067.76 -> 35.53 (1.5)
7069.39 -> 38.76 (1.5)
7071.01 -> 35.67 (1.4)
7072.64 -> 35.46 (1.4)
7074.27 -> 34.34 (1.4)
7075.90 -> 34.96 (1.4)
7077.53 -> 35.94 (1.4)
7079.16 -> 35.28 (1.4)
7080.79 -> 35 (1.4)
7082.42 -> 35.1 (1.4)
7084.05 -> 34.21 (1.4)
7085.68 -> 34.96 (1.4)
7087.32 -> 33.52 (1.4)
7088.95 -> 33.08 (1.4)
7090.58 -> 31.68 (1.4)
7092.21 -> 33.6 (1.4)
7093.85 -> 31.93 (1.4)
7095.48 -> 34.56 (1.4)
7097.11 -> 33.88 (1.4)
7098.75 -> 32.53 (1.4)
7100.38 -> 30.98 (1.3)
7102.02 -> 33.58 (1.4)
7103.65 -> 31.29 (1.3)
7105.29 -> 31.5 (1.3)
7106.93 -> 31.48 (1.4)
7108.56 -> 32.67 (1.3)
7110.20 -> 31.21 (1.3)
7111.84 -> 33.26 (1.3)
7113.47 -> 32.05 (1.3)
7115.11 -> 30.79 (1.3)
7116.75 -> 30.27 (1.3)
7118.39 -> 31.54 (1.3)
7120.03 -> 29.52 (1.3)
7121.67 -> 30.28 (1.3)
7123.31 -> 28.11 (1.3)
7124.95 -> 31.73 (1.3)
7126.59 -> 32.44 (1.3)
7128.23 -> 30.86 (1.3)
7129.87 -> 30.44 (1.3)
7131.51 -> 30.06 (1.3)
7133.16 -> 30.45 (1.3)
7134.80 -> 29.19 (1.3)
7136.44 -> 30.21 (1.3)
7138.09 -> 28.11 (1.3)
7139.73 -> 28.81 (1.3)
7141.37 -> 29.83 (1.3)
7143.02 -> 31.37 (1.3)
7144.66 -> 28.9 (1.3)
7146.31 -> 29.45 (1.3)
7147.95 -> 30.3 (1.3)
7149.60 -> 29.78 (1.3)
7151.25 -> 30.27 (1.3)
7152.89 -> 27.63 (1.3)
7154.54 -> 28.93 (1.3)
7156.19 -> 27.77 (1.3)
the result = 37.1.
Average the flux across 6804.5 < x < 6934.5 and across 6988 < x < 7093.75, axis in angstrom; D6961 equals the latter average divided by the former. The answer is 1.50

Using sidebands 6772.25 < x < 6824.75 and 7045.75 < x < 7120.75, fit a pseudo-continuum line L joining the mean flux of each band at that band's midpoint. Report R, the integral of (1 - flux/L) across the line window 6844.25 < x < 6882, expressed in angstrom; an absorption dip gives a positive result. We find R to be 1.52 angstrom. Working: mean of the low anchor 26.4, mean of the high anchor 37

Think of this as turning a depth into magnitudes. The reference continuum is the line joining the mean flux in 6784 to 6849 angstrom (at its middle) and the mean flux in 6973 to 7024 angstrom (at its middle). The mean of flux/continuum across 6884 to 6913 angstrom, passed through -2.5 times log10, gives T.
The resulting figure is 0.11 mag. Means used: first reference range 26.4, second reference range 41.5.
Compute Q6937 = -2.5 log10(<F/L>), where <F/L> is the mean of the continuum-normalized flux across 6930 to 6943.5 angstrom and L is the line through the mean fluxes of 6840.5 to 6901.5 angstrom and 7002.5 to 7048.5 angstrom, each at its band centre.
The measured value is 0.09 mag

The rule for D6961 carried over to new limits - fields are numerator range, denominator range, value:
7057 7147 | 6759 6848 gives 1.25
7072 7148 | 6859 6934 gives 1.06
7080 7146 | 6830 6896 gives 1.14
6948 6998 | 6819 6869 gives 1.38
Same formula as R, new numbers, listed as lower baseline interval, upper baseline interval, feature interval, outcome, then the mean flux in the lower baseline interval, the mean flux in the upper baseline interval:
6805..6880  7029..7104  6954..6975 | -1.43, 26.9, 40.2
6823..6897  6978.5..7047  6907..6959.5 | 3.83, 27.5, 45.5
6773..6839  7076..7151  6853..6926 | -4.51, 26.4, 31.7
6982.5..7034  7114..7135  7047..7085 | -2.16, 44.6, 30.5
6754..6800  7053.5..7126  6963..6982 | -4.30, 25.7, 33.7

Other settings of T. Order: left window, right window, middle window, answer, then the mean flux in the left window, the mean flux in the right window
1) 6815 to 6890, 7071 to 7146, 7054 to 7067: -0.17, 27.3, 32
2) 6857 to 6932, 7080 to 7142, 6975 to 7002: -0.22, 30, 31.7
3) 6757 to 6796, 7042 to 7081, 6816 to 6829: 0.06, 25.6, 44.2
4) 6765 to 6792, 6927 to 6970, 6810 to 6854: 0.08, 25.6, 35.2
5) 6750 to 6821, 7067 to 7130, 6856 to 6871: 0.03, 26.1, 32.9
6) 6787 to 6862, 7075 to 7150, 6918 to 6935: -0.18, 26.4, 31.8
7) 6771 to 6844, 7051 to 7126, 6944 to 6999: -0.19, 26.3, 34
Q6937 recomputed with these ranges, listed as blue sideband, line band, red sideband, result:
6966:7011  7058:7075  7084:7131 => -0.05 mag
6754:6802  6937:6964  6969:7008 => 0.02 mag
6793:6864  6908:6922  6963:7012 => 0.07 mag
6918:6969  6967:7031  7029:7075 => -0.09 mag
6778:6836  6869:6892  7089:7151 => -0.07 mag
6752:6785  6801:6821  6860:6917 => 0.01 mag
